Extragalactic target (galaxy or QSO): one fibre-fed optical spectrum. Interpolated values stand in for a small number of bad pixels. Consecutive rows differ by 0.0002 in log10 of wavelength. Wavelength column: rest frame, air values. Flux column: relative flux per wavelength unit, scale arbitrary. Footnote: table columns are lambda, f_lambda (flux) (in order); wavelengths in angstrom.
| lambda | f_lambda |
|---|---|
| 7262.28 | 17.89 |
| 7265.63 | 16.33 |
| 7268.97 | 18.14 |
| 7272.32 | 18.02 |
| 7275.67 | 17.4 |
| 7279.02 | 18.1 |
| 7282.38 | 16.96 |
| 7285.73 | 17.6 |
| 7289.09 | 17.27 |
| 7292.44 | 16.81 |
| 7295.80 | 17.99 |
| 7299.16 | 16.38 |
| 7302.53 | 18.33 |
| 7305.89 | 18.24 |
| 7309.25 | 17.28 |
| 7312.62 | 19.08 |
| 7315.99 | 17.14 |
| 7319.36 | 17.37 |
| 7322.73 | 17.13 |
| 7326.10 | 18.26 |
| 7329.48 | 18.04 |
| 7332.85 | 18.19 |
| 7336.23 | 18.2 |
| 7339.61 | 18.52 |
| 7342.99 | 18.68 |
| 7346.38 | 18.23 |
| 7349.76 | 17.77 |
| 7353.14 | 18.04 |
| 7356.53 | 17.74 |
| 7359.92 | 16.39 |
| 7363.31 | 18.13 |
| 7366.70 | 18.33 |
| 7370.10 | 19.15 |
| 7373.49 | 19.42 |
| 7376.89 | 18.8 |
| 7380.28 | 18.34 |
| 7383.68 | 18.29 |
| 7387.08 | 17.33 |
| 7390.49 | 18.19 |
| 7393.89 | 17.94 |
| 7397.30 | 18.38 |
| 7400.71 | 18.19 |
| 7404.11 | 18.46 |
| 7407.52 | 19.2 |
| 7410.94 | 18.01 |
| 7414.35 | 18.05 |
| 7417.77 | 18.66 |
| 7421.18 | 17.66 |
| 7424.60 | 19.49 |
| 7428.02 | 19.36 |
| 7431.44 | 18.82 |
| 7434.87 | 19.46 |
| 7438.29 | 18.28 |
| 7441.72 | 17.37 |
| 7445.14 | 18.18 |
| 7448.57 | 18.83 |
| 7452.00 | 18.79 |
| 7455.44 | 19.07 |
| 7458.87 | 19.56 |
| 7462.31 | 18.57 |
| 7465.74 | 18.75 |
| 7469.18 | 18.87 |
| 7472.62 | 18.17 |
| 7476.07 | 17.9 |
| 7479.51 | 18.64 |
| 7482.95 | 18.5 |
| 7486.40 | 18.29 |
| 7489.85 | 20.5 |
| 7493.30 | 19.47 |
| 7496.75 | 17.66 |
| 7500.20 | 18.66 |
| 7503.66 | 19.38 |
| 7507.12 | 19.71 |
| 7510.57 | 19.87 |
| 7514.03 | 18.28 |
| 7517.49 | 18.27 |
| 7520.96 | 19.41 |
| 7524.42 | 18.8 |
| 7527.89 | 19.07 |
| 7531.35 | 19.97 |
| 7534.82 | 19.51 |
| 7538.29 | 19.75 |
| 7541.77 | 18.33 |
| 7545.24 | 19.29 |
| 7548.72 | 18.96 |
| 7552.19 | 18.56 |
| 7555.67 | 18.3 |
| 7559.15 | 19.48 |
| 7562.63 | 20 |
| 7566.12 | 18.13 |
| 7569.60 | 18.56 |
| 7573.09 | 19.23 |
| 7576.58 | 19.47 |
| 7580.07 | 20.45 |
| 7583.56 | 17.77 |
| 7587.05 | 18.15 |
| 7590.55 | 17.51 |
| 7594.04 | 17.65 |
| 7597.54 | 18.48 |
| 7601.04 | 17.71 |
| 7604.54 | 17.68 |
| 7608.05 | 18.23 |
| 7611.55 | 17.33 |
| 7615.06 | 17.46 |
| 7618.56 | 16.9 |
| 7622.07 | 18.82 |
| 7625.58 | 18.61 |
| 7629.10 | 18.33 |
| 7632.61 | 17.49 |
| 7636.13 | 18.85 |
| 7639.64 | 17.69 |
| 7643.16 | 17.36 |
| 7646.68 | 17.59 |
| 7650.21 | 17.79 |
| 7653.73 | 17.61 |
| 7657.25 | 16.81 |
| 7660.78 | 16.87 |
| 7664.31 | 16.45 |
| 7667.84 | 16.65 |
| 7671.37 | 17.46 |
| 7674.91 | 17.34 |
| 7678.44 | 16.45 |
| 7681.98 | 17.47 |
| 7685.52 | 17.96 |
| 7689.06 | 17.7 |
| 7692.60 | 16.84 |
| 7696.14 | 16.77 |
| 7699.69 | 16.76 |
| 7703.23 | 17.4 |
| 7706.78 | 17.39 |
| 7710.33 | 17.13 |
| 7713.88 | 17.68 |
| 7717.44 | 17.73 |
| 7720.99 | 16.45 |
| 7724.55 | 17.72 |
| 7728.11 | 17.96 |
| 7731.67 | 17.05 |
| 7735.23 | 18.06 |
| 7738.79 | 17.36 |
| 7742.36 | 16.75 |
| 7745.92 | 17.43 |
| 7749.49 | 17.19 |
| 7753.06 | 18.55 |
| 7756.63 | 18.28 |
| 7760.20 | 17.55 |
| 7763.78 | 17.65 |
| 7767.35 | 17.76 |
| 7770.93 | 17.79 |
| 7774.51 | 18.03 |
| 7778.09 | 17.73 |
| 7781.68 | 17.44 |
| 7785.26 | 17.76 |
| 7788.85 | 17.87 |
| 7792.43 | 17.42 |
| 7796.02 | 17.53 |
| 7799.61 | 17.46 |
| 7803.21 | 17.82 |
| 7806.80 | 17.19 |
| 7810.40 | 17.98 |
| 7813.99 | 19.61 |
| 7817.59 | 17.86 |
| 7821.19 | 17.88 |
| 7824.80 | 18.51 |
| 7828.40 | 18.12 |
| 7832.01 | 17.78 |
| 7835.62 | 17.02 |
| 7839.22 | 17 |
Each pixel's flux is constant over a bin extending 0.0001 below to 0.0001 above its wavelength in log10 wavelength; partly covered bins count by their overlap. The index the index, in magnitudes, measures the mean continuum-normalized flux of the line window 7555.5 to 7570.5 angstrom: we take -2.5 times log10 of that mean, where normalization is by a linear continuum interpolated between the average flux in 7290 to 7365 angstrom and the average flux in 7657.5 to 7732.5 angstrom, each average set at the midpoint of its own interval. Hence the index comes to -0.09 mag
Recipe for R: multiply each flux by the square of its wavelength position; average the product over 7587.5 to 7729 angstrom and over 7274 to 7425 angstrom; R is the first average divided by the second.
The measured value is 1.05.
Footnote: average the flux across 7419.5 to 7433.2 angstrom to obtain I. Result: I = 18.8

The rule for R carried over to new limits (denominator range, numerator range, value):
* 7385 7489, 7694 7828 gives 1.04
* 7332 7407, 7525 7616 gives 1.08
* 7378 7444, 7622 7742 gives 1.02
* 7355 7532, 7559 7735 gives 1.01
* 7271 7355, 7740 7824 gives 1.13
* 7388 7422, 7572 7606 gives 1.06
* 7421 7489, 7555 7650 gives 1.02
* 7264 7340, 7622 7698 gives 1.09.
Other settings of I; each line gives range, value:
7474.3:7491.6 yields 18.8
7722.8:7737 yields 17.7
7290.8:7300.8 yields 17.1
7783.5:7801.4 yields 17.6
